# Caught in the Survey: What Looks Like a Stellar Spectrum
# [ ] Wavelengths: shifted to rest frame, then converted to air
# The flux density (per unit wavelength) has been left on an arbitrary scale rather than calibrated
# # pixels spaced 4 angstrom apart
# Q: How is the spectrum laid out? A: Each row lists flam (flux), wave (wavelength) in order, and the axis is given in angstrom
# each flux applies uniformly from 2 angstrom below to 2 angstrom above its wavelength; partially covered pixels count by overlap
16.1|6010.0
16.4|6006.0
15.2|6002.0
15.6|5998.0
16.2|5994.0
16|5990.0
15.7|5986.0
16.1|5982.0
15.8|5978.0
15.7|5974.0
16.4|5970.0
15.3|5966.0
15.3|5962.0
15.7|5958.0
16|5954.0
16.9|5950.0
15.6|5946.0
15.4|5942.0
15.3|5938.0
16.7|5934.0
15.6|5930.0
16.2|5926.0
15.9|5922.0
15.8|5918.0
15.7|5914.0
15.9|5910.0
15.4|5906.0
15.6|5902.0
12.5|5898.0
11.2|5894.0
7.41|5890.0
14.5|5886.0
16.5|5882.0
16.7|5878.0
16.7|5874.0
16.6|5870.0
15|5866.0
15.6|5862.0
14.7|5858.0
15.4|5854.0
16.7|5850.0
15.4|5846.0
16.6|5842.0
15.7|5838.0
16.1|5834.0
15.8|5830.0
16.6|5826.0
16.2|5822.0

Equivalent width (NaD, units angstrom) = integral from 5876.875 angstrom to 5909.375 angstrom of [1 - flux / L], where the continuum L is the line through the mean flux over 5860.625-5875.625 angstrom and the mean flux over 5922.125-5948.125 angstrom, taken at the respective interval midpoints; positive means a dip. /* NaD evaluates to 4.4 angstrom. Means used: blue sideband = 16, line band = 13.7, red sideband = 15.8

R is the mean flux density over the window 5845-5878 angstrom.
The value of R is 15.8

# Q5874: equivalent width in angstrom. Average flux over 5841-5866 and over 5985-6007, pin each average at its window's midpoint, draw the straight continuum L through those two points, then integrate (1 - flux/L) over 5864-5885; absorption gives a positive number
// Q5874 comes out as -0.73 angstrom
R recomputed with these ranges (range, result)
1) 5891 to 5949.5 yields 15.1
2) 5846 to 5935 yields 15.1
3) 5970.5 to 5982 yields 15.9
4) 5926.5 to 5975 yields 15.8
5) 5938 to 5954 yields 15.9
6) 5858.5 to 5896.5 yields 14.5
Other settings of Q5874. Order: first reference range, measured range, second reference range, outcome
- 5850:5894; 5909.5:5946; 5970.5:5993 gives -1.1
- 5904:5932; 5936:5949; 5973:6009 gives 0.2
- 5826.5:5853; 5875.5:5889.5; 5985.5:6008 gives 0.9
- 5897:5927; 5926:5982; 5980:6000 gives -0.5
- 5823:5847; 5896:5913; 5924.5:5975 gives 1.1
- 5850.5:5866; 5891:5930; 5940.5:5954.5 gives 2.4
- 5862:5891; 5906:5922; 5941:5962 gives -0.3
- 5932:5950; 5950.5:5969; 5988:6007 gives 0.2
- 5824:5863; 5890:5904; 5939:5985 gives 3.1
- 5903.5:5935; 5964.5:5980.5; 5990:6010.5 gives 0.1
